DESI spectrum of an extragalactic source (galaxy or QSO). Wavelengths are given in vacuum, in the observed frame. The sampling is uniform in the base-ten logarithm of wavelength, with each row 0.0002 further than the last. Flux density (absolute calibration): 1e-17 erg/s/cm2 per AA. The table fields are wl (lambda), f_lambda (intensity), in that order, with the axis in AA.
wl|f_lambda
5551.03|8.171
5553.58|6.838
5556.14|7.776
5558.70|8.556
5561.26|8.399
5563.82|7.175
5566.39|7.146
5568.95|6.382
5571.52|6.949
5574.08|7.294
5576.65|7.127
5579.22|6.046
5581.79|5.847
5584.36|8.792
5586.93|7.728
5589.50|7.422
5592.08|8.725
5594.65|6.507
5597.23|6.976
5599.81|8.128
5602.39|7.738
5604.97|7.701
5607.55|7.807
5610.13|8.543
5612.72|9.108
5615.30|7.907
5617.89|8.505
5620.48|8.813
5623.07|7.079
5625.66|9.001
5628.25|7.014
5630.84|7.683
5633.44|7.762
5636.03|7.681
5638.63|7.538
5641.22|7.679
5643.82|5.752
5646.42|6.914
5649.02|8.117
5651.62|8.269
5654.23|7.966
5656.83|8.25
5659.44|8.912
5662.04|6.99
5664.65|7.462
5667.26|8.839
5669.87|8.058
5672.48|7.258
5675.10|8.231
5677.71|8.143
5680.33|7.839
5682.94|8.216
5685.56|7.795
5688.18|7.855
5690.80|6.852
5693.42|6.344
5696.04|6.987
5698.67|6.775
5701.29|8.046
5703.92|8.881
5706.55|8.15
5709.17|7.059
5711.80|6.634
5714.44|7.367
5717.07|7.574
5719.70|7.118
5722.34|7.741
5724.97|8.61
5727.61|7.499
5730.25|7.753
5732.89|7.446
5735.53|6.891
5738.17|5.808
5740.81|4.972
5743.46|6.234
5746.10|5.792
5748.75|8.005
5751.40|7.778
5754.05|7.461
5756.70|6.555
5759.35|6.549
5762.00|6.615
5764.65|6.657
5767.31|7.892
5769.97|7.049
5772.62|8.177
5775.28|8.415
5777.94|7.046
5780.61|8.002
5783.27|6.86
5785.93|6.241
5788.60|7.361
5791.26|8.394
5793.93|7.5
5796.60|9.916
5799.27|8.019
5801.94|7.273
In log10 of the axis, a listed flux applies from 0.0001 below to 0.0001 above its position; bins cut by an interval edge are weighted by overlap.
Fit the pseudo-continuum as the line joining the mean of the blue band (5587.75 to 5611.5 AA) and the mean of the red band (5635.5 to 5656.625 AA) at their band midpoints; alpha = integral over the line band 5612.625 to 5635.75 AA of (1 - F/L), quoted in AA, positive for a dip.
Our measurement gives -1.22 AA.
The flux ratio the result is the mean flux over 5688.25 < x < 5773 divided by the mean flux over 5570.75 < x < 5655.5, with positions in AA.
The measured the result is 0.94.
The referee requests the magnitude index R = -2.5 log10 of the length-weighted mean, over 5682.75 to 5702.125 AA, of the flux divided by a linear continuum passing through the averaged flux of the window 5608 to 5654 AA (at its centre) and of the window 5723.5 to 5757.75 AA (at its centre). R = 0.01 mag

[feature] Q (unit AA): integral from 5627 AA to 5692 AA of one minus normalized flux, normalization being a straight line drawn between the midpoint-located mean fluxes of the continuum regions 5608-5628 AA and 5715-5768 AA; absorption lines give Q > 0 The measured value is 1.3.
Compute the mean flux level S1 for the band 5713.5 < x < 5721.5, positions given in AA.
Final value 7.38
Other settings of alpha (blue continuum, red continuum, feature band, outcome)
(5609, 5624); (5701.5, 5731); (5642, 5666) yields 1.38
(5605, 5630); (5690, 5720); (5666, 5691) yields -1.22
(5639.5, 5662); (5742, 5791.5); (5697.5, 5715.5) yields -0.29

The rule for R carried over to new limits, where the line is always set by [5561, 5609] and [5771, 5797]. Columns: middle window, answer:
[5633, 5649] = 0.03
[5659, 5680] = -0.06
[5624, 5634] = -0.06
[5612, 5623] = -0.14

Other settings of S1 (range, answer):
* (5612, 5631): 8.14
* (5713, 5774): 7.11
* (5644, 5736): 7.66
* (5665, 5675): 8.01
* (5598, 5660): 7.89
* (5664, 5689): 7.98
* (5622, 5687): 7.78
